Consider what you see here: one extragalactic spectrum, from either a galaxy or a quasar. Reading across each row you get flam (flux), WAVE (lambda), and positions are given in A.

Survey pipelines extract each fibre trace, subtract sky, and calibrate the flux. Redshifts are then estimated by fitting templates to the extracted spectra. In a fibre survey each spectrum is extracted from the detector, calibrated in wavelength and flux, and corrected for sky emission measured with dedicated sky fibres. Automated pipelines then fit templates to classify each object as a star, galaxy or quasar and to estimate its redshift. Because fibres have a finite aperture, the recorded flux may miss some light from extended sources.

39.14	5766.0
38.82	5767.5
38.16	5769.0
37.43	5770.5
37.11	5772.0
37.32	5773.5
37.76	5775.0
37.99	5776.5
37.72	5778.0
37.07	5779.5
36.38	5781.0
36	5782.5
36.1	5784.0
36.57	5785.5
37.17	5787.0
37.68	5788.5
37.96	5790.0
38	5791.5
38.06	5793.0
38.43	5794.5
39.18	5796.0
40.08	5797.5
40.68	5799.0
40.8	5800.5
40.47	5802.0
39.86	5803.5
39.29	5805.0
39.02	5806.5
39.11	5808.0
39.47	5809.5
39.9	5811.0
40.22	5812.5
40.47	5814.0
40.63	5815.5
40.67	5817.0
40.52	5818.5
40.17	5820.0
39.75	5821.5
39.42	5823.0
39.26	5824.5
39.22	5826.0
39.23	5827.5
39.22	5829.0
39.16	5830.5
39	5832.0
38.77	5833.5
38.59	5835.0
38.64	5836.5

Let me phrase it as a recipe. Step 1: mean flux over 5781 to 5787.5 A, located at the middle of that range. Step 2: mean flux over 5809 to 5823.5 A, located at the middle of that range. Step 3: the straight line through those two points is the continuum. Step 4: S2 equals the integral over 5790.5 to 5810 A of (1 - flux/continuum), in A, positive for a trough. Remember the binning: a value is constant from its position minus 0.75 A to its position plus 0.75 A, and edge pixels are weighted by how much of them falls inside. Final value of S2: -0.57 A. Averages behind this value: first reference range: 36.4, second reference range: 40.1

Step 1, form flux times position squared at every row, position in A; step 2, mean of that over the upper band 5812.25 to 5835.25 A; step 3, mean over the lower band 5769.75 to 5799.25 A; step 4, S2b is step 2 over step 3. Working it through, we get 1.1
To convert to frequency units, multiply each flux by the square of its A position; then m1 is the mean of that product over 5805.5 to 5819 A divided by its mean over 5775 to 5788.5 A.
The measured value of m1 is 1.09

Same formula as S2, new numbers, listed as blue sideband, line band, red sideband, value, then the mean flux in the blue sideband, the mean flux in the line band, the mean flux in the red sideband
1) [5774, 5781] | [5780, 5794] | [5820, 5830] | 0.3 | 37.5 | 37.1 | 39.4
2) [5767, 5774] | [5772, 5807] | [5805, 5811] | 0.3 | 37.7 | 38.2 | 39.3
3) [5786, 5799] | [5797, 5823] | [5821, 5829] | -0.8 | 38.4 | 40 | 39.3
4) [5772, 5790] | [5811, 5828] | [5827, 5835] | -0.6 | 37.1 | 40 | 39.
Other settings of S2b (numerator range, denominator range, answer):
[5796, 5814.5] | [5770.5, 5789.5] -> 1.09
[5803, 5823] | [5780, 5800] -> 1.06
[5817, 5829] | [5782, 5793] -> 1.08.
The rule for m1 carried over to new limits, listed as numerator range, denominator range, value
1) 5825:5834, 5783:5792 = 1.07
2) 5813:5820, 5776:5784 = 1.11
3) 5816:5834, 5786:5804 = 1.03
